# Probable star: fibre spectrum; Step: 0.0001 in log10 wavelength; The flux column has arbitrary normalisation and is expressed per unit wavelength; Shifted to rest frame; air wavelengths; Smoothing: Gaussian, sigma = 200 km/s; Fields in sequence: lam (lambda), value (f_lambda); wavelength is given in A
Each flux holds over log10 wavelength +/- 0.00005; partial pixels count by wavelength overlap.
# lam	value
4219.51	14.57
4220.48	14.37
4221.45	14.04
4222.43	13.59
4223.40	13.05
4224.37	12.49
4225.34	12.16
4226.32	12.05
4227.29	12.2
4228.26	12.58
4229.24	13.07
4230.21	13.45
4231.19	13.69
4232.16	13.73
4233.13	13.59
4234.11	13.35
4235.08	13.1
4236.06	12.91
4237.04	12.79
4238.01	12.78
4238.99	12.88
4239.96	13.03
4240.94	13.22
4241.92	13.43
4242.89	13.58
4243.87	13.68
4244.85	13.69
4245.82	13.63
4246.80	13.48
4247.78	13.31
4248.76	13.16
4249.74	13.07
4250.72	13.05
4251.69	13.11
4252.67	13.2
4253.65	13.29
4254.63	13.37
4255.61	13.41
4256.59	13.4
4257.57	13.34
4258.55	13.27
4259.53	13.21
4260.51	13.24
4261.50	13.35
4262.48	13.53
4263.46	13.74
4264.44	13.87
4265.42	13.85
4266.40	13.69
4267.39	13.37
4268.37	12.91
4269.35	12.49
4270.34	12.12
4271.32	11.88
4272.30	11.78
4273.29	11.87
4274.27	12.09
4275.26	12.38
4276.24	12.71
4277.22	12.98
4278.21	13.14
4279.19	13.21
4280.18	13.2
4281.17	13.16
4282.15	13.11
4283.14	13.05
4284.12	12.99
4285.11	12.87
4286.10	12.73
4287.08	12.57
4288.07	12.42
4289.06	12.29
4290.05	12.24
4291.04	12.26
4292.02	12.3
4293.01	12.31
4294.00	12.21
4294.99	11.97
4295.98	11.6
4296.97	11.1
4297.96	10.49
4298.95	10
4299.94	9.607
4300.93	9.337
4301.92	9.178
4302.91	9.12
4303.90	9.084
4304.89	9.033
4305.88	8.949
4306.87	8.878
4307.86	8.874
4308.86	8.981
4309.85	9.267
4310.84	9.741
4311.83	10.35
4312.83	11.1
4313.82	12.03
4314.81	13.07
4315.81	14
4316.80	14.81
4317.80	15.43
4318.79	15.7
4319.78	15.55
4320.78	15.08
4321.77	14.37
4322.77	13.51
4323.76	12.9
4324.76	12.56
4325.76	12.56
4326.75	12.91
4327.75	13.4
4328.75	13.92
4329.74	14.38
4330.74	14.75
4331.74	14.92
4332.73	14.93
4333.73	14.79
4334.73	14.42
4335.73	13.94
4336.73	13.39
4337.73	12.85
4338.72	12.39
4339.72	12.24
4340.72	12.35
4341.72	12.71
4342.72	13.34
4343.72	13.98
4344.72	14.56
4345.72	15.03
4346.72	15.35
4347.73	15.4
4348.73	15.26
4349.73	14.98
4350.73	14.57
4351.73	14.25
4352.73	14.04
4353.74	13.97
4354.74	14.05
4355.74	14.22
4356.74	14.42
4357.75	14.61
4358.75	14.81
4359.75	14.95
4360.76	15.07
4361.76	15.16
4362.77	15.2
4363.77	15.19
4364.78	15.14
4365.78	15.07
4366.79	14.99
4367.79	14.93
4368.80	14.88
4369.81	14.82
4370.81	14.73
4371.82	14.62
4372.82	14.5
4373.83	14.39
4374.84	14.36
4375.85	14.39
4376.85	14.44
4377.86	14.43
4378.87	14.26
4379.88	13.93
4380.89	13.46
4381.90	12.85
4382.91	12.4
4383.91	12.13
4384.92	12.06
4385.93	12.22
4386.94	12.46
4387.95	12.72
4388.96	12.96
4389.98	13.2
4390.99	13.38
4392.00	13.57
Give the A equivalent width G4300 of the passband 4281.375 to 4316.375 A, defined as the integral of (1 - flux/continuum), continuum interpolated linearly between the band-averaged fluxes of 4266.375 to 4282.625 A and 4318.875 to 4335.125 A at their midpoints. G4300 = 5.7 A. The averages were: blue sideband 12.7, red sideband 14.1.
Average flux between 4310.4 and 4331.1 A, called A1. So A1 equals 13.4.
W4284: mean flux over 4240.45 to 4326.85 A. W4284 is 12.4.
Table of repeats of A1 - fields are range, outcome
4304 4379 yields 13.7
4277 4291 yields 12.8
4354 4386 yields 14.3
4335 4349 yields 13.8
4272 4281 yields 12.6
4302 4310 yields 9.02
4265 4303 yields 12.1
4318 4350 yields 14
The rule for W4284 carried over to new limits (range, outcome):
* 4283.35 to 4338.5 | 12.3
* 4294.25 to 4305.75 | 10.1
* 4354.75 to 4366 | 14.9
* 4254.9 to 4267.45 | 13.5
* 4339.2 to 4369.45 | 14.5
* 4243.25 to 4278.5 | 13.1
